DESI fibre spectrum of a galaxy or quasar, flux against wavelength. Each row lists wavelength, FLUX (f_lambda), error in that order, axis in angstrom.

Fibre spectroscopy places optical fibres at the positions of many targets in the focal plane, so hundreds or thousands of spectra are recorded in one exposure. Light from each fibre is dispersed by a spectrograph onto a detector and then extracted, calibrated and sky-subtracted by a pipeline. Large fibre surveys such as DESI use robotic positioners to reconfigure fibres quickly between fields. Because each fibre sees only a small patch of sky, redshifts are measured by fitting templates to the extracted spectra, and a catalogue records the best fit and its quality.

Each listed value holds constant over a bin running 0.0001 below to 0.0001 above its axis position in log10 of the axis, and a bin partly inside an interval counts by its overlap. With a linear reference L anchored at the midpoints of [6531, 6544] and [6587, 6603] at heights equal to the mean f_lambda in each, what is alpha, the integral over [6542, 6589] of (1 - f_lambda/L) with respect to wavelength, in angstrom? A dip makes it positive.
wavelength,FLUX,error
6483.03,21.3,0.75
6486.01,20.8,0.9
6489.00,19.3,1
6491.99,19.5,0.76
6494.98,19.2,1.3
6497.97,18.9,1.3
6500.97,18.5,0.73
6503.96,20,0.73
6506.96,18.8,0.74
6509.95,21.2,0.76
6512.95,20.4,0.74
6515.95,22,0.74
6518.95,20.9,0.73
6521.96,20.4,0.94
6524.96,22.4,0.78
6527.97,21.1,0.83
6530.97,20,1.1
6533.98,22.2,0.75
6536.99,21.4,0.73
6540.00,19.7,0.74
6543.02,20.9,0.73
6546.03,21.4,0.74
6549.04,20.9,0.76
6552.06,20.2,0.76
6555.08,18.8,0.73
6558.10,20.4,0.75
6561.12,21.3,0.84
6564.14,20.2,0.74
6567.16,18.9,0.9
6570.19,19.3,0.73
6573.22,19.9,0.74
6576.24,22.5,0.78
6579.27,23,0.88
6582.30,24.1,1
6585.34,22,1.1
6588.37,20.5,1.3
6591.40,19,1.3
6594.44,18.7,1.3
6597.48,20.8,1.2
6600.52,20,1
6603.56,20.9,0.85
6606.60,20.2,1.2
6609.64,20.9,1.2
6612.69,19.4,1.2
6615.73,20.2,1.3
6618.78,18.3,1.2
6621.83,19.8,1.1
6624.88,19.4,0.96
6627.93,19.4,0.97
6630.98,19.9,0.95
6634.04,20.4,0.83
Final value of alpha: -1.2 angstrom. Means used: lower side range 20.9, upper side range 19.9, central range 20.9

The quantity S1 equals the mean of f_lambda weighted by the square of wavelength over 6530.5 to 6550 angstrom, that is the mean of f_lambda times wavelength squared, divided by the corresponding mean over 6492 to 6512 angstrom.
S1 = 1.09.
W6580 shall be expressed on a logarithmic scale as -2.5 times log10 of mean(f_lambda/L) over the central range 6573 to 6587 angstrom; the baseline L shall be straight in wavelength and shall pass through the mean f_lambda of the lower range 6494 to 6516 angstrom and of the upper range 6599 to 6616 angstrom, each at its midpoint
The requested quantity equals -0.121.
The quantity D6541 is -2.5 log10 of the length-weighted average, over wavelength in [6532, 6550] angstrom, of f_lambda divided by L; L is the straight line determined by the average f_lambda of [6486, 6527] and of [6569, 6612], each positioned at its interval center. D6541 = -0.03 mag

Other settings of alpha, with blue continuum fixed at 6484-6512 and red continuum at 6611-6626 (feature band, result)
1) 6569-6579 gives -0.7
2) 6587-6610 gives -0.7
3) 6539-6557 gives -0.7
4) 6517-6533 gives -1.2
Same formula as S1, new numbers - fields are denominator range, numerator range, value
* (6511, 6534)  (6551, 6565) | 0.97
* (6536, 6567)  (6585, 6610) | 1.00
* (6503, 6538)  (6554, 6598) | 1.00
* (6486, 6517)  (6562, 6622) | 1.06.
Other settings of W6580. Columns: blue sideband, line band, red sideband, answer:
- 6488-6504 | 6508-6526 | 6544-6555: -0.075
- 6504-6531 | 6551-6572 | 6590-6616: 0.029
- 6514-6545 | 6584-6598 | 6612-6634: -0.003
